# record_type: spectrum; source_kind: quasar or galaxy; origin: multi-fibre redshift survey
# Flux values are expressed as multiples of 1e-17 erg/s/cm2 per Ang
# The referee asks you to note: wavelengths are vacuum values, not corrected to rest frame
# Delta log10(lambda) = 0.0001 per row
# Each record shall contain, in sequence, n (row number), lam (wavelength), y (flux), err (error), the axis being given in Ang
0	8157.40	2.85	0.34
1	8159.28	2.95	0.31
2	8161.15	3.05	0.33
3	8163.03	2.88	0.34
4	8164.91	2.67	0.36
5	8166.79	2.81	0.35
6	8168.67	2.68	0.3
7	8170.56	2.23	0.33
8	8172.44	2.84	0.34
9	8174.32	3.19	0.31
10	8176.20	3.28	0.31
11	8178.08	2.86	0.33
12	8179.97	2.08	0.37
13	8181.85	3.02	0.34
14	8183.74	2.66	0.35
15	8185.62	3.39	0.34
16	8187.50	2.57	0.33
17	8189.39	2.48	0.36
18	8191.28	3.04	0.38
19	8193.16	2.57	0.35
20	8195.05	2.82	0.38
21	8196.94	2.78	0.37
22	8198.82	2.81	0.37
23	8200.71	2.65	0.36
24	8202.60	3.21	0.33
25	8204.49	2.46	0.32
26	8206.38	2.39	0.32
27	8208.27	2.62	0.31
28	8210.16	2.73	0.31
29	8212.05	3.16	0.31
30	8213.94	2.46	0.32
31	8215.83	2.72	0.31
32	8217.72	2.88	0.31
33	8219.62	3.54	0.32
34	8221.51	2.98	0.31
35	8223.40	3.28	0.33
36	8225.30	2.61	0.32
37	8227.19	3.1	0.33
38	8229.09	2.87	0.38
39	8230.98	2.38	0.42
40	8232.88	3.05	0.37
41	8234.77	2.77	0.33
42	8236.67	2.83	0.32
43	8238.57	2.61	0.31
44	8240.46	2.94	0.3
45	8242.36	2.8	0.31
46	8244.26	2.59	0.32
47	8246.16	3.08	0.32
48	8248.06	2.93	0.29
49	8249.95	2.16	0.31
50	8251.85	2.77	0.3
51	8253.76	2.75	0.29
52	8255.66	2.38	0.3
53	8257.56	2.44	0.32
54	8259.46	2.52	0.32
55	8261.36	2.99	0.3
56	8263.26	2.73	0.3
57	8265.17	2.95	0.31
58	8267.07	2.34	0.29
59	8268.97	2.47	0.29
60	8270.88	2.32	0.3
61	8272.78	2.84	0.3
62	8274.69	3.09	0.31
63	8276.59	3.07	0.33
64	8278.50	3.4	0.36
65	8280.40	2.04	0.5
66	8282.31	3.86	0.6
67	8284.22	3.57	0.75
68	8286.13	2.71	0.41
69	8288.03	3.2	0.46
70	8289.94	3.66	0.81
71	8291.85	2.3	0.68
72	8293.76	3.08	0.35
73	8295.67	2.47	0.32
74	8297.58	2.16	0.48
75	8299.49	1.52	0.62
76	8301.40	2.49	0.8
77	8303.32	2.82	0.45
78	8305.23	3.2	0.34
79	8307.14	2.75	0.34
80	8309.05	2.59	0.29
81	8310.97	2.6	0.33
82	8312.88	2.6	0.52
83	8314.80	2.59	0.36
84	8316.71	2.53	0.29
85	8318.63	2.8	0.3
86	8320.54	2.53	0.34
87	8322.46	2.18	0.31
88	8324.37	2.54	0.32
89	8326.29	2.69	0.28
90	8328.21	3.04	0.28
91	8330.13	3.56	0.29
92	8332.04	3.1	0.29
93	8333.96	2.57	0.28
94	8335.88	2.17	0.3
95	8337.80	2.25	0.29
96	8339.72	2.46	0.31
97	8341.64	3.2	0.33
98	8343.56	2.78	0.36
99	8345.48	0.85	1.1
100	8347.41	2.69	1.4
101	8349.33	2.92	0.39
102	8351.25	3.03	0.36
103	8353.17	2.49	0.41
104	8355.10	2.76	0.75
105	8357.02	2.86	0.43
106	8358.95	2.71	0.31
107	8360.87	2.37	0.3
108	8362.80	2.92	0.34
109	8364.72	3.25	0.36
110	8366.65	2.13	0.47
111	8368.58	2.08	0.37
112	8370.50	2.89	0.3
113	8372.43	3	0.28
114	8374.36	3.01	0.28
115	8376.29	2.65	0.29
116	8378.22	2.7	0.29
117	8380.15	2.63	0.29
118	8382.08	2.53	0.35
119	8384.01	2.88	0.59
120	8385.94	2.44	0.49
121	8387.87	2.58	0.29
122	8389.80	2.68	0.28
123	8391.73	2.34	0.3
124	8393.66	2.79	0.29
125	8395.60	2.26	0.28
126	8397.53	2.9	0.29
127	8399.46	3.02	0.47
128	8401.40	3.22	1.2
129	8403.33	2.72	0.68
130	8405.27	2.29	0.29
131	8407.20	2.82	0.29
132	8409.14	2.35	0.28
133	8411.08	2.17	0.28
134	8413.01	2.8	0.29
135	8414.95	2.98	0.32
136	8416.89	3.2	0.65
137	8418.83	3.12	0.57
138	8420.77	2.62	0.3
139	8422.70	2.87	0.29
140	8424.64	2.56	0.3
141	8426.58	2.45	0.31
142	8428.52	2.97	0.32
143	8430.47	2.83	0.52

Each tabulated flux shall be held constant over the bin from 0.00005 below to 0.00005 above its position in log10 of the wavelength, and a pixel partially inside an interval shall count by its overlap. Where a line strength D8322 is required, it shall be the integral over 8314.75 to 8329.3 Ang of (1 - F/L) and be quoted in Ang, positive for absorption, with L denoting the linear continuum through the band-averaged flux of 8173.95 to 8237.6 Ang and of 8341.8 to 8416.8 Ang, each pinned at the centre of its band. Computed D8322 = 0.5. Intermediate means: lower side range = 2.83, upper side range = 2.66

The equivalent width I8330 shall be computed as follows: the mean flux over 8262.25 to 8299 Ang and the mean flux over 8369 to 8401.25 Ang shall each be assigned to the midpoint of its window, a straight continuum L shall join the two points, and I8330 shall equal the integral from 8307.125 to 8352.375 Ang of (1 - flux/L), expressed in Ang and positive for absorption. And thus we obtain 2.5 Ang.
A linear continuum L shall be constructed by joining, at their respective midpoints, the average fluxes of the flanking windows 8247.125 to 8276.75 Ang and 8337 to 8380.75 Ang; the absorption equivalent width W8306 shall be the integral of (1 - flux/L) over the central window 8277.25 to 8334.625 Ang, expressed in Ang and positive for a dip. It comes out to -2.7 Ang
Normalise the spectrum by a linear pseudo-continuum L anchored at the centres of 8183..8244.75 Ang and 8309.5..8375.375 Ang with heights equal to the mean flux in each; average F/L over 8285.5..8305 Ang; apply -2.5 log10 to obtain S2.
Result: 0.020 mag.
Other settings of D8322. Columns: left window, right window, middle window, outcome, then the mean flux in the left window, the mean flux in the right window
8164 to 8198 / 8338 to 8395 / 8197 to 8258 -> -0.9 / 2.78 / 2.63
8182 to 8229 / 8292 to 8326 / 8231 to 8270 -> 0.2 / 2.83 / 2.55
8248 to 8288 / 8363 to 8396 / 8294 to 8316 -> 1.6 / 2.78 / 2.65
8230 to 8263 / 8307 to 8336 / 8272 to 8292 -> -3.0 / 2.71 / 2.69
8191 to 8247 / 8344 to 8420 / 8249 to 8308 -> 0.5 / 2.82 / 2.67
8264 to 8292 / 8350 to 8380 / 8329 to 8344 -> 0.2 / 2.94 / 2.72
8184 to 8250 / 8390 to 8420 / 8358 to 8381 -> 0.4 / 2.82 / 2.73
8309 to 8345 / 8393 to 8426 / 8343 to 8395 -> 1.4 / 2.65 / 2.74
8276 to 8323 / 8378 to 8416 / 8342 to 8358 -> 0.8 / 2.75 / 2.66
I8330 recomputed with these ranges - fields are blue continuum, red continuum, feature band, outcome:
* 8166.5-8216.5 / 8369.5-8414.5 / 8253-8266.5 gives 0.3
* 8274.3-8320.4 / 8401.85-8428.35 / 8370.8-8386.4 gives -0.1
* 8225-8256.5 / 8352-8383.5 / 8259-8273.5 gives 0.5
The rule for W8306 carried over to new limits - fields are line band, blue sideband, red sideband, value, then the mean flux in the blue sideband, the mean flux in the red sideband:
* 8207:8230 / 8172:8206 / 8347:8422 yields -0.90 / 2.81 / 2.71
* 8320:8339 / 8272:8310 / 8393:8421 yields 1.00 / 2.84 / 2.75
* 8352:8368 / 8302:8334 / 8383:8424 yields 0.33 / 2.75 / 2.72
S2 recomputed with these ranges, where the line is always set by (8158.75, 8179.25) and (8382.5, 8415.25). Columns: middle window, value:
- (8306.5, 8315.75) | 0.04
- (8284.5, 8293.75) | -0.10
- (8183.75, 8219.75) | 0.01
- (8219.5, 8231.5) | -0.06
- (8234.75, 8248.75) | -0.01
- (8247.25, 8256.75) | 0.08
